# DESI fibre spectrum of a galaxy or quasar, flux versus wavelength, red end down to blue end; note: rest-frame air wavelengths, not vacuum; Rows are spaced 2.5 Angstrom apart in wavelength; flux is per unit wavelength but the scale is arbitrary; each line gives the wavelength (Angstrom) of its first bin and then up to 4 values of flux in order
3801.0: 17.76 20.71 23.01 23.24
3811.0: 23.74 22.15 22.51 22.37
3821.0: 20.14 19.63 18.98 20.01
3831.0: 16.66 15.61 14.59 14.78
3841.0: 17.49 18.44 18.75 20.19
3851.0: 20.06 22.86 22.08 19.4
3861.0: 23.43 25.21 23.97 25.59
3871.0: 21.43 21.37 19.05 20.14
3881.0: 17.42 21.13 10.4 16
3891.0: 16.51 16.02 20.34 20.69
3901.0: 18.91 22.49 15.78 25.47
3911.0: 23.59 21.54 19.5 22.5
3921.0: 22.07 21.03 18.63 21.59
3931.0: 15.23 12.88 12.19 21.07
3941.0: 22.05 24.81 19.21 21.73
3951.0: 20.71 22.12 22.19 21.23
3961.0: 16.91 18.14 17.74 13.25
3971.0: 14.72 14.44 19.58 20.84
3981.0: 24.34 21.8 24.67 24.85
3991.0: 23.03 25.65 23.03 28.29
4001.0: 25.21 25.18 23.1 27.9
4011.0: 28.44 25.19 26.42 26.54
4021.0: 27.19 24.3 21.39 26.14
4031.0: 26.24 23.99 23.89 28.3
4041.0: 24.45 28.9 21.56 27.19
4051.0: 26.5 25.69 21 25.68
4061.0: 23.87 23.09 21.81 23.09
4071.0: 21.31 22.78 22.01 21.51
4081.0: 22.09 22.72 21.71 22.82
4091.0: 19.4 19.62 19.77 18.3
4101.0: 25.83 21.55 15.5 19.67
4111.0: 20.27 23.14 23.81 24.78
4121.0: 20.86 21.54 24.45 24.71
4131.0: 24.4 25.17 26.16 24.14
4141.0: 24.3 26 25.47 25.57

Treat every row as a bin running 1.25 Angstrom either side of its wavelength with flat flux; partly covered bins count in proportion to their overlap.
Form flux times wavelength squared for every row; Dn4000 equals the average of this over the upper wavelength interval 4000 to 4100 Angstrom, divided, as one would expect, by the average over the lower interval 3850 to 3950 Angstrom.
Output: 1.3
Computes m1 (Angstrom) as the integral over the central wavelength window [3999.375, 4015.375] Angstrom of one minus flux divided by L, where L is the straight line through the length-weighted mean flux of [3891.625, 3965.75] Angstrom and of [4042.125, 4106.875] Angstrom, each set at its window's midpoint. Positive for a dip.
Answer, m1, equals -3.4 Angstrom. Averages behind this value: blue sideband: 20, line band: 25.9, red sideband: 22.6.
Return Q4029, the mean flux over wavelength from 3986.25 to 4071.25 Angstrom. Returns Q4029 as 25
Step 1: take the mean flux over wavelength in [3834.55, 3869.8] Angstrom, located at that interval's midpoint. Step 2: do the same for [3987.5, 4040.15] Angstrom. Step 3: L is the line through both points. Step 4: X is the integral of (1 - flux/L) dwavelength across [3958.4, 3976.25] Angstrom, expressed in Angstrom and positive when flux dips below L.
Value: 5.5 Angstrom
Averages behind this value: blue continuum 20.5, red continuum 25.4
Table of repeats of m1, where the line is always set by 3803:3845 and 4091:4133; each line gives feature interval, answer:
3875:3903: 2.95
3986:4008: -4.20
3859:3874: -2.60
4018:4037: -3.40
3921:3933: 0.79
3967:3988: 1.40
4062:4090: -1.00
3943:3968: 0.56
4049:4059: -1.64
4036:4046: -2.29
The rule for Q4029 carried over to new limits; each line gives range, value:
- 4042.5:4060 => 25.1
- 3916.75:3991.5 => 19.8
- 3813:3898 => 19.5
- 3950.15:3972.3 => 18.5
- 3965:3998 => 20.8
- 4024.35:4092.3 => 23.7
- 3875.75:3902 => 17.8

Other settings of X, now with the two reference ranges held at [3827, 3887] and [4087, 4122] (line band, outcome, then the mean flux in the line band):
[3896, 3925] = -1.8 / 21.2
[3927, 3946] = 1.4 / 18.6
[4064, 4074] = -0.7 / 22.3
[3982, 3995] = -2.3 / 24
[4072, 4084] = -0.7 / 22.2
